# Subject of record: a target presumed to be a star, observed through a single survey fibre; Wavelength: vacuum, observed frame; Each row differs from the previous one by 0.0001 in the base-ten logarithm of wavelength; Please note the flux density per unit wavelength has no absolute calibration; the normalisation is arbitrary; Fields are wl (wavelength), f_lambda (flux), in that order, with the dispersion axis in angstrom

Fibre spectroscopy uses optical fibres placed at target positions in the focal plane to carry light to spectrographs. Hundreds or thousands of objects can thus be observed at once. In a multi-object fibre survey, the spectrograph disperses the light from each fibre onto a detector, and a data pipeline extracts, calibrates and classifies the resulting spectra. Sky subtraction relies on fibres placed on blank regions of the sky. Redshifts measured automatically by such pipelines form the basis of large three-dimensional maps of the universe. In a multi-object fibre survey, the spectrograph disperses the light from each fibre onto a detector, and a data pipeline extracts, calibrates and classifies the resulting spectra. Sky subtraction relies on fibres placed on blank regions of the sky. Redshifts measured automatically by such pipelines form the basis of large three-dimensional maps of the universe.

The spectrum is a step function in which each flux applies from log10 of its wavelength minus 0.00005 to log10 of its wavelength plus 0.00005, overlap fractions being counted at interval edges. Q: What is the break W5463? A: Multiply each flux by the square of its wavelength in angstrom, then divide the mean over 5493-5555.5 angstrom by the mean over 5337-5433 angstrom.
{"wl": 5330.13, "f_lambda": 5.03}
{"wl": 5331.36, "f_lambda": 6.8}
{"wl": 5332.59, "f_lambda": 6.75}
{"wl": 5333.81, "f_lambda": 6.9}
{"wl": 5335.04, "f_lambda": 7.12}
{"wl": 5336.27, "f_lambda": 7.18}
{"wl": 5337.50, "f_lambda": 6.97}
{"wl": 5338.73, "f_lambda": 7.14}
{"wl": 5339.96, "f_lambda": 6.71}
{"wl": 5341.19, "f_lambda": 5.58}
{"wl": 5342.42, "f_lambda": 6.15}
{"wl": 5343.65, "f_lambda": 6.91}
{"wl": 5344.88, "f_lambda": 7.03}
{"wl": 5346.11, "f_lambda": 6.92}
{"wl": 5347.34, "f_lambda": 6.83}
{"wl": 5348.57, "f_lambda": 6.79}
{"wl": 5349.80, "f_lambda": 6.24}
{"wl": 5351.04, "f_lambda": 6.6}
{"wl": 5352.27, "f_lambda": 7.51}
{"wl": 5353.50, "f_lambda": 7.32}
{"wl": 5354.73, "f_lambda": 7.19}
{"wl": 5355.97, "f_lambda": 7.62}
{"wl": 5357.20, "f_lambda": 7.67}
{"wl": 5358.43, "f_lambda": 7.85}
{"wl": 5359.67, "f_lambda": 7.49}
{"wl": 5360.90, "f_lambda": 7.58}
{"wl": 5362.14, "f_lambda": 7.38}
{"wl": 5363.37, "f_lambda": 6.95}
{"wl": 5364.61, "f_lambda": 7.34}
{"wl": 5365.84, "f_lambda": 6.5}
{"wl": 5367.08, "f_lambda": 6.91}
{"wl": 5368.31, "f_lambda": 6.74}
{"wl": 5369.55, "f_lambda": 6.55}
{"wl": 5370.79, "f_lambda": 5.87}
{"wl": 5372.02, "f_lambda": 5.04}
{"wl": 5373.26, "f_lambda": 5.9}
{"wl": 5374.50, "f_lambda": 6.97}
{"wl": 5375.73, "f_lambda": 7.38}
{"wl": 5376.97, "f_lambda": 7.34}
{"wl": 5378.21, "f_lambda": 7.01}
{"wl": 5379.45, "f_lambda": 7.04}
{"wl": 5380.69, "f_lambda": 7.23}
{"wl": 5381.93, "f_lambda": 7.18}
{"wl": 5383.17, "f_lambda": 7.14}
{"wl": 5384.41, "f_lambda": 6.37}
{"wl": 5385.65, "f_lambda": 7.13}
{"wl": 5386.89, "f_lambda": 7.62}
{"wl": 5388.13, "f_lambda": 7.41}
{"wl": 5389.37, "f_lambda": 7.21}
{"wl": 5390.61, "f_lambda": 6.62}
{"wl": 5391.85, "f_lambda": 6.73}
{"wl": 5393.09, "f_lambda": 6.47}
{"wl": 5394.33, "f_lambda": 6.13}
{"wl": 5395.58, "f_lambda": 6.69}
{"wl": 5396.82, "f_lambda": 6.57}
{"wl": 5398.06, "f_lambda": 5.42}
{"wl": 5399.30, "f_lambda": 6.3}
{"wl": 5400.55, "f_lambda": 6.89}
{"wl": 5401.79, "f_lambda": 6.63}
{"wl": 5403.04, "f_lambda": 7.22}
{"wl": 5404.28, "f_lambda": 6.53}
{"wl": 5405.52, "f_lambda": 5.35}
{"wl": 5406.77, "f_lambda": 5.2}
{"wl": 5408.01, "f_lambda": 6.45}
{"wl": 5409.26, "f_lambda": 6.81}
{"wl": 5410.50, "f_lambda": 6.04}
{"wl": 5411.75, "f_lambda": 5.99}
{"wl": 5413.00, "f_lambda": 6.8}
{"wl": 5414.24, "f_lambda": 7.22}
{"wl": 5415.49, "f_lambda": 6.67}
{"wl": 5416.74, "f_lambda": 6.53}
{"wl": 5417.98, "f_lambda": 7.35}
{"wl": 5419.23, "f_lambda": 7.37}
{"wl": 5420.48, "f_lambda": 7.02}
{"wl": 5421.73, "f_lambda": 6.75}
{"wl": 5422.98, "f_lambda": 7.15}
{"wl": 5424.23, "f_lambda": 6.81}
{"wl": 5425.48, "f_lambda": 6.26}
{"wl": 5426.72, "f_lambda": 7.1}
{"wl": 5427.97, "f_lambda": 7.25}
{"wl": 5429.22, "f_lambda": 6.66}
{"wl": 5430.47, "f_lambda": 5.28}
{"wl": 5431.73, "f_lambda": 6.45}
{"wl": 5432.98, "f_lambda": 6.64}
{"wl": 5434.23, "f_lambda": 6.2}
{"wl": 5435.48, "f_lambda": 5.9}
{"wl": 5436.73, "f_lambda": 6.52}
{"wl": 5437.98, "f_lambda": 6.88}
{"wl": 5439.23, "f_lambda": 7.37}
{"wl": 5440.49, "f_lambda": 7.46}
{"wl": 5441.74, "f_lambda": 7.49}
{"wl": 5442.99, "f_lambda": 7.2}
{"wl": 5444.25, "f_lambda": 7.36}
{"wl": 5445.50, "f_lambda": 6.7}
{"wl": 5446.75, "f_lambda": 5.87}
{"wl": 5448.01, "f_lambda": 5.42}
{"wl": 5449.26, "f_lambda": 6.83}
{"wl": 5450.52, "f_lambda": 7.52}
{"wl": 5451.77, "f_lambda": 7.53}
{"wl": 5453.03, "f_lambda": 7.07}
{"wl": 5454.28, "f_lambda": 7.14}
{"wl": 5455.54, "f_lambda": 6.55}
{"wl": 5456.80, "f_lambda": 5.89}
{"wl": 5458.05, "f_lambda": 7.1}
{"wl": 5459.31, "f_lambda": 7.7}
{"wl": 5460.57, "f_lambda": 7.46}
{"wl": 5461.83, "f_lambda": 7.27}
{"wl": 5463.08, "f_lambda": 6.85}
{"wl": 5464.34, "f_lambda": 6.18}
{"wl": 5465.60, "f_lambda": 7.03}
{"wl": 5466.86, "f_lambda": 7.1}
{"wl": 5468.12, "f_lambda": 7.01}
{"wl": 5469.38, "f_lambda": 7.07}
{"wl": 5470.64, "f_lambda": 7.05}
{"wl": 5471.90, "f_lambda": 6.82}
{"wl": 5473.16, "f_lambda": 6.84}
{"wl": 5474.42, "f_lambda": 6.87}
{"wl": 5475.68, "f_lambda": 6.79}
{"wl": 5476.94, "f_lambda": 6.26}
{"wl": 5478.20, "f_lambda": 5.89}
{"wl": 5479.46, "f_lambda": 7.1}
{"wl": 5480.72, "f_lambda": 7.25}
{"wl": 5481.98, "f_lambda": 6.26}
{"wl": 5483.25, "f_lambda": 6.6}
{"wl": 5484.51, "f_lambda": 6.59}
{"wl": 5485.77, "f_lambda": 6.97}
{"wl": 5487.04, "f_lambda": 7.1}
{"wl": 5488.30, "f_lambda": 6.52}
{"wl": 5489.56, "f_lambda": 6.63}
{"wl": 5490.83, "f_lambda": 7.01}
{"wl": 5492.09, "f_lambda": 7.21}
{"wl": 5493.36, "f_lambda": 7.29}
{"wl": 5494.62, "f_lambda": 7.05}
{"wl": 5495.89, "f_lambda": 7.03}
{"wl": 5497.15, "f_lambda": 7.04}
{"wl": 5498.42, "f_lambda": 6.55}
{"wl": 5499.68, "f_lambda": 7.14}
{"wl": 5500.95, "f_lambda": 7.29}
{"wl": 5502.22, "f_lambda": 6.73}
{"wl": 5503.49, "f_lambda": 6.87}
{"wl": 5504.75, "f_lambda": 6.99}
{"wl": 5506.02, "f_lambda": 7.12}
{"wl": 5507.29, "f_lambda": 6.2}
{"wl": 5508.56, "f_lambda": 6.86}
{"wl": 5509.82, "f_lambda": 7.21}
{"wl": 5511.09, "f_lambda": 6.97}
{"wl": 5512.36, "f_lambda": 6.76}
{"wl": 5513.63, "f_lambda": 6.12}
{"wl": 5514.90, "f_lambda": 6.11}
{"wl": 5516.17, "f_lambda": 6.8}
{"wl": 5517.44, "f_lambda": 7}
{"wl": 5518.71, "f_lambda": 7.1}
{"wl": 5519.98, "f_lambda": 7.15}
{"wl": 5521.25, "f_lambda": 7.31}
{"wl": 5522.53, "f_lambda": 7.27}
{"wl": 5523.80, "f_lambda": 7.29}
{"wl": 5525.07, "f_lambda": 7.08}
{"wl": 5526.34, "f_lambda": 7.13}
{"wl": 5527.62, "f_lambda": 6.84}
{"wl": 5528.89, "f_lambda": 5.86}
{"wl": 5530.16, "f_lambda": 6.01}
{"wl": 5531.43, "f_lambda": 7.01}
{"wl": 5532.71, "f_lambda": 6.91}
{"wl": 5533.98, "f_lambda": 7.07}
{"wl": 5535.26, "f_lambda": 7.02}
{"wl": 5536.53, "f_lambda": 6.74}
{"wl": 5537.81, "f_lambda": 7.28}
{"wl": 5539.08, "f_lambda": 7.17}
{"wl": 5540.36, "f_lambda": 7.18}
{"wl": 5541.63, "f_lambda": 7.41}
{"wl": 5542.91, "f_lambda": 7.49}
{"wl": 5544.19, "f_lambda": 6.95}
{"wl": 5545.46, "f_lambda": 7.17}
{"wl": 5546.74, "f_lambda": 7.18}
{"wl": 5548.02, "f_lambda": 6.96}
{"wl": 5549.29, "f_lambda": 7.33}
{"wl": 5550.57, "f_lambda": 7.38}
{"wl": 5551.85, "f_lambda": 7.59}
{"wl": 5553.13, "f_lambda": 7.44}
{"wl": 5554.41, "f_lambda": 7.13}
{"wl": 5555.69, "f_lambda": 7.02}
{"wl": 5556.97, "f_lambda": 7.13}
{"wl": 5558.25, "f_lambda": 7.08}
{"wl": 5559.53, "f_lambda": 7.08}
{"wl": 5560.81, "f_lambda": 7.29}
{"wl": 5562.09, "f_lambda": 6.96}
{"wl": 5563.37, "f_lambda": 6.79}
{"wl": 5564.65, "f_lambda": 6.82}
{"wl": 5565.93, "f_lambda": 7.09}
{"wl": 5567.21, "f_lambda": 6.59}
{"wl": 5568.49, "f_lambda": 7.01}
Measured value 1.09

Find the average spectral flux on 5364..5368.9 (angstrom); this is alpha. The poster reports 6.88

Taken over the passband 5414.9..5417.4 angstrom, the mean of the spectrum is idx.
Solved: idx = 6.62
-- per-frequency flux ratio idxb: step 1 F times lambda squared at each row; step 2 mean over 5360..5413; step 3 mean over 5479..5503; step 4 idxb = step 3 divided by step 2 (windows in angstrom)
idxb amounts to 1.1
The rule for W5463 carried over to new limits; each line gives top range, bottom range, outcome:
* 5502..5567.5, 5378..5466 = 1.08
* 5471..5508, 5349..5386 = 1.03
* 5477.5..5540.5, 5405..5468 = 1.05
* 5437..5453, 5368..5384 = 1.06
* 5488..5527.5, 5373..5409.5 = 1.08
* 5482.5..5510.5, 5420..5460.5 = 1.04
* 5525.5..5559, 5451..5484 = 1.05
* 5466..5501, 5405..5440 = 1.07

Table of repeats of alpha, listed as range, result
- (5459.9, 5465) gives 6.94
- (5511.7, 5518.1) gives 6.56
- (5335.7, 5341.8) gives 6.71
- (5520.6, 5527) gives 7.21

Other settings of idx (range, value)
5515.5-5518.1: 6.89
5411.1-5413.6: 6.37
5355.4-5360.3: 7.67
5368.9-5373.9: 5.84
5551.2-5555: 7.38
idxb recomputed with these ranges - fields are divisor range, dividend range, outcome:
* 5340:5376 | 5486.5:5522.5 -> 1.06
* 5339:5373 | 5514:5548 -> 1.09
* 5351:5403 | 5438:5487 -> 1.03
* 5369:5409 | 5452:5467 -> 1.08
